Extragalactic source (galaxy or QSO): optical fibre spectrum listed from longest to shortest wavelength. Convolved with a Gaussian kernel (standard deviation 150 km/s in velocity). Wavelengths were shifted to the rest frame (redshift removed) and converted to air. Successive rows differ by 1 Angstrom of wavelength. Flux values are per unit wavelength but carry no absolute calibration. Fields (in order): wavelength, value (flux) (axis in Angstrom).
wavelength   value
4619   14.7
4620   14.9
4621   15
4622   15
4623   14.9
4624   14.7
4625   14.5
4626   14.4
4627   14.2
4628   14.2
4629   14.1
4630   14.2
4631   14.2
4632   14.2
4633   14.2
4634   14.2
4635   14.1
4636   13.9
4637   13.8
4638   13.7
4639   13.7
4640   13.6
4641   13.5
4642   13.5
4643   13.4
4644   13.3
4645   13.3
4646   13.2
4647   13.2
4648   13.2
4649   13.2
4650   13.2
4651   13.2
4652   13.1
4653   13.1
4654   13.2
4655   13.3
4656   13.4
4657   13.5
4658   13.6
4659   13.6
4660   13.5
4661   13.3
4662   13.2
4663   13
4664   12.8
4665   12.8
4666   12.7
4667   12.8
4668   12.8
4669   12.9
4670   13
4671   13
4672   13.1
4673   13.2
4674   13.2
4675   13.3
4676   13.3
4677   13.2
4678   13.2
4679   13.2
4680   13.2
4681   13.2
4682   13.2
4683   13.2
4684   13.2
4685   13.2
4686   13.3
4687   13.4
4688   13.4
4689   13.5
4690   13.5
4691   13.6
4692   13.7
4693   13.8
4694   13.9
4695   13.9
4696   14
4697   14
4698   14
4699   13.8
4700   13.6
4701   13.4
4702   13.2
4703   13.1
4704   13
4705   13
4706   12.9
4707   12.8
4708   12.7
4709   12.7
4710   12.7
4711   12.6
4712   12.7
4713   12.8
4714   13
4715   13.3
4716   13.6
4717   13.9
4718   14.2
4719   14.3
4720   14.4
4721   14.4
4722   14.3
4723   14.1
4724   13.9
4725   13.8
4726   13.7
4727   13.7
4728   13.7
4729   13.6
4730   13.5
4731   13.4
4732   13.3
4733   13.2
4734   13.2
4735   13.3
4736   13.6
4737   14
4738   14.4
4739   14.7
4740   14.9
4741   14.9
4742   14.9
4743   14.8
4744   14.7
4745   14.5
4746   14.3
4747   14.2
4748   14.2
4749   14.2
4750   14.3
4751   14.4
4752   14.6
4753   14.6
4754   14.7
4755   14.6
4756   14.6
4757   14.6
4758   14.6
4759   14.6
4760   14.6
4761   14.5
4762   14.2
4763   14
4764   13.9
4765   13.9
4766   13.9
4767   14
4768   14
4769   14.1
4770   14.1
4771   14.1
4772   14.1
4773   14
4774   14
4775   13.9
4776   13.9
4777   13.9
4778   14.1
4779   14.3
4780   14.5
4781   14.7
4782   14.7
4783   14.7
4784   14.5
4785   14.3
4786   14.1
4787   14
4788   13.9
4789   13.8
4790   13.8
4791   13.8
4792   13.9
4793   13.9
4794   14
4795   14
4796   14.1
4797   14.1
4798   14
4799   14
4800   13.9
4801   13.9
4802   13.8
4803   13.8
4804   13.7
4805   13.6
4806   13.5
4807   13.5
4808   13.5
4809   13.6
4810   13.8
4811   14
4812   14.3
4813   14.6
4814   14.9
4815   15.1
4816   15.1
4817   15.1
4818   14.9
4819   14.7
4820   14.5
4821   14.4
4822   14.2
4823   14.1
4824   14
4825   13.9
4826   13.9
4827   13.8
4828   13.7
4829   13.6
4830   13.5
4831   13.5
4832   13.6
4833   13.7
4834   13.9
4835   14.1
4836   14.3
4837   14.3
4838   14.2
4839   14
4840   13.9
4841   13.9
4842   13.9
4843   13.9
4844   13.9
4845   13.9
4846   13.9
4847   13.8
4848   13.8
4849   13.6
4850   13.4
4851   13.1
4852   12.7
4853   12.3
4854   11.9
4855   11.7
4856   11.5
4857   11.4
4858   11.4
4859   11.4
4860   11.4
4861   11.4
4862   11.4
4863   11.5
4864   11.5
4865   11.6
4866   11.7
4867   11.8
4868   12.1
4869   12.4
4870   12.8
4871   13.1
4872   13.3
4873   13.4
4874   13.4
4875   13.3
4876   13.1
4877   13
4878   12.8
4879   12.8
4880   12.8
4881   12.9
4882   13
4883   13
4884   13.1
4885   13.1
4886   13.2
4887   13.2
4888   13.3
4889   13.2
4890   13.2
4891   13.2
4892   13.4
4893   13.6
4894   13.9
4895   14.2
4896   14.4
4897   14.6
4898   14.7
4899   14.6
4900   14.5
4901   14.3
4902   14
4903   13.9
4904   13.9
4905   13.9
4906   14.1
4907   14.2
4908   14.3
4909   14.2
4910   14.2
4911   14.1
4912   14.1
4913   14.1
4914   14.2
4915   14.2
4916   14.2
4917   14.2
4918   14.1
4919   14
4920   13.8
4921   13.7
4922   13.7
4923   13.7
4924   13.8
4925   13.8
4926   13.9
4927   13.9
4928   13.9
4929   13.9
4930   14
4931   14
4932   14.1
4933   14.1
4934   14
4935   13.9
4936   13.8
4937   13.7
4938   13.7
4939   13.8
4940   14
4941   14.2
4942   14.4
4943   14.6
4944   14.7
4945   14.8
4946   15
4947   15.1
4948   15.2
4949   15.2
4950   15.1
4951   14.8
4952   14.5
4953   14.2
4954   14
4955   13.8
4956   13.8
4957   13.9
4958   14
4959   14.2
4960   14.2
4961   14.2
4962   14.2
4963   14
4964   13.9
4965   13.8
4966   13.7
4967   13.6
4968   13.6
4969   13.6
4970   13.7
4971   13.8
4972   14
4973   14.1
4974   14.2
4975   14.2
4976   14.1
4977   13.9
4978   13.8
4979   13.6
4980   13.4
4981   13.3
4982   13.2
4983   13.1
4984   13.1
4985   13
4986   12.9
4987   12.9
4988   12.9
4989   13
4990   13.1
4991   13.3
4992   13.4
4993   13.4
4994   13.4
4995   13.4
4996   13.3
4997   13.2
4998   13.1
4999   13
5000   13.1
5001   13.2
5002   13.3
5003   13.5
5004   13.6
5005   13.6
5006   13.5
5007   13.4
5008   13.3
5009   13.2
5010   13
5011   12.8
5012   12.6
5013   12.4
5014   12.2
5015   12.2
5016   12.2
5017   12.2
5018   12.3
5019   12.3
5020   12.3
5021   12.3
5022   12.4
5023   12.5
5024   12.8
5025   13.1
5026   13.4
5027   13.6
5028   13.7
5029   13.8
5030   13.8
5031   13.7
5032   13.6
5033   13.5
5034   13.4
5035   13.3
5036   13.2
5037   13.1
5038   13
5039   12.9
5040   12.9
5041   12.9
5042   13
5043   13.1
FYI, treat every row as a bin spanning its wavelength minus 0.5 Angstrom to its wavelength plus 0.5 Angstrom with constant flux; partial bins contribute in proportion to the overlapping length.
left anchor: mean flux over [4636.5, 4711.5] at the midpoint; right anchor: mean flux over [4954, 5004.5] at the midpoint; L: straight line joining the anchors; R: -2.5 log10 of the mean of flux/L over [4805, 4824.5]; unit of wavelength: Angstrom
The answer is -0.069 mag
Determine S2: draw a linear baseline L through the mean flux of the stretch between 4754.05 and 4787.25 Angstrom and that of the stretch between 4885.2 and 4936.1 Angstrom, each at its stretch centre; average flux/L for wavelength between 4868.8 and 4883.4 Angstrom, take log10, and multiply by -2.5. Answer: 0.08 mag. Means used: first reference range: 14.3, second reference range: 13.9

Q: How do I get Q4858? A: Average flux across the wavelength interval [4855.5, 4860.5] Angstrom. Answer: 11.4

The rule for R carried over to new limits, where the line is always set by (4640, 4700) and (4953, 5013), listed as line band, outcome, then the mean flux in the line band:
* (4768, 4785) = -0.066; 14.2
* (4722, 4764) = -0.065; 14.2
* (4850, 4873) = 0.120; 12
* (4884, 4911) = -0.034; 13.9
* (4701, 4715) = 0.037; 12.9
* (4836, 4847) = -0.045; 14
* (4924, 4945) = -0.044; 14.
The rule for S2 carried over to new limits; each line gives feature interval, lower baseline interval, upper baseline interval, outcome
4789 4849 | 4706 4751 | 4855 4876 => -0.11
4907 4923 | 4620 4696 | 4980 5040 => -0.07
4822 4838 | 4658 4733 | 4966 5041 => -0.05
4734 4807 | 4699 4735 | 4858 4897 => -0.08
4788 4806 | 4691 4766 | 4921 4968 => 0.01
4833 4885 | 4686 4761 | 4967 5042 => 0.05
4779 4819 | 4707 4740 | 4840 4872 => -0.09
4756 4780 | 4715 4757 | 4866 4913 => -0.01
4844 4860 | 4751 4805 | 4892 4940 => 0.12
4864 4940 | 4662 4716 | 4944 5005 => 0.00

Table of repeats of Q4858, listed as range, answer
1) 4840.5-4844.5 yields 13.9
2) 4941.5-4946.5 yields 14.7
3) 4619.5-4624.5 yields 14.9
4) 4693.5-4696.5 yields 13.9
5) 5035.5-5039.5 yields 13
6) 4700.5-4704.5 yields 13.2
